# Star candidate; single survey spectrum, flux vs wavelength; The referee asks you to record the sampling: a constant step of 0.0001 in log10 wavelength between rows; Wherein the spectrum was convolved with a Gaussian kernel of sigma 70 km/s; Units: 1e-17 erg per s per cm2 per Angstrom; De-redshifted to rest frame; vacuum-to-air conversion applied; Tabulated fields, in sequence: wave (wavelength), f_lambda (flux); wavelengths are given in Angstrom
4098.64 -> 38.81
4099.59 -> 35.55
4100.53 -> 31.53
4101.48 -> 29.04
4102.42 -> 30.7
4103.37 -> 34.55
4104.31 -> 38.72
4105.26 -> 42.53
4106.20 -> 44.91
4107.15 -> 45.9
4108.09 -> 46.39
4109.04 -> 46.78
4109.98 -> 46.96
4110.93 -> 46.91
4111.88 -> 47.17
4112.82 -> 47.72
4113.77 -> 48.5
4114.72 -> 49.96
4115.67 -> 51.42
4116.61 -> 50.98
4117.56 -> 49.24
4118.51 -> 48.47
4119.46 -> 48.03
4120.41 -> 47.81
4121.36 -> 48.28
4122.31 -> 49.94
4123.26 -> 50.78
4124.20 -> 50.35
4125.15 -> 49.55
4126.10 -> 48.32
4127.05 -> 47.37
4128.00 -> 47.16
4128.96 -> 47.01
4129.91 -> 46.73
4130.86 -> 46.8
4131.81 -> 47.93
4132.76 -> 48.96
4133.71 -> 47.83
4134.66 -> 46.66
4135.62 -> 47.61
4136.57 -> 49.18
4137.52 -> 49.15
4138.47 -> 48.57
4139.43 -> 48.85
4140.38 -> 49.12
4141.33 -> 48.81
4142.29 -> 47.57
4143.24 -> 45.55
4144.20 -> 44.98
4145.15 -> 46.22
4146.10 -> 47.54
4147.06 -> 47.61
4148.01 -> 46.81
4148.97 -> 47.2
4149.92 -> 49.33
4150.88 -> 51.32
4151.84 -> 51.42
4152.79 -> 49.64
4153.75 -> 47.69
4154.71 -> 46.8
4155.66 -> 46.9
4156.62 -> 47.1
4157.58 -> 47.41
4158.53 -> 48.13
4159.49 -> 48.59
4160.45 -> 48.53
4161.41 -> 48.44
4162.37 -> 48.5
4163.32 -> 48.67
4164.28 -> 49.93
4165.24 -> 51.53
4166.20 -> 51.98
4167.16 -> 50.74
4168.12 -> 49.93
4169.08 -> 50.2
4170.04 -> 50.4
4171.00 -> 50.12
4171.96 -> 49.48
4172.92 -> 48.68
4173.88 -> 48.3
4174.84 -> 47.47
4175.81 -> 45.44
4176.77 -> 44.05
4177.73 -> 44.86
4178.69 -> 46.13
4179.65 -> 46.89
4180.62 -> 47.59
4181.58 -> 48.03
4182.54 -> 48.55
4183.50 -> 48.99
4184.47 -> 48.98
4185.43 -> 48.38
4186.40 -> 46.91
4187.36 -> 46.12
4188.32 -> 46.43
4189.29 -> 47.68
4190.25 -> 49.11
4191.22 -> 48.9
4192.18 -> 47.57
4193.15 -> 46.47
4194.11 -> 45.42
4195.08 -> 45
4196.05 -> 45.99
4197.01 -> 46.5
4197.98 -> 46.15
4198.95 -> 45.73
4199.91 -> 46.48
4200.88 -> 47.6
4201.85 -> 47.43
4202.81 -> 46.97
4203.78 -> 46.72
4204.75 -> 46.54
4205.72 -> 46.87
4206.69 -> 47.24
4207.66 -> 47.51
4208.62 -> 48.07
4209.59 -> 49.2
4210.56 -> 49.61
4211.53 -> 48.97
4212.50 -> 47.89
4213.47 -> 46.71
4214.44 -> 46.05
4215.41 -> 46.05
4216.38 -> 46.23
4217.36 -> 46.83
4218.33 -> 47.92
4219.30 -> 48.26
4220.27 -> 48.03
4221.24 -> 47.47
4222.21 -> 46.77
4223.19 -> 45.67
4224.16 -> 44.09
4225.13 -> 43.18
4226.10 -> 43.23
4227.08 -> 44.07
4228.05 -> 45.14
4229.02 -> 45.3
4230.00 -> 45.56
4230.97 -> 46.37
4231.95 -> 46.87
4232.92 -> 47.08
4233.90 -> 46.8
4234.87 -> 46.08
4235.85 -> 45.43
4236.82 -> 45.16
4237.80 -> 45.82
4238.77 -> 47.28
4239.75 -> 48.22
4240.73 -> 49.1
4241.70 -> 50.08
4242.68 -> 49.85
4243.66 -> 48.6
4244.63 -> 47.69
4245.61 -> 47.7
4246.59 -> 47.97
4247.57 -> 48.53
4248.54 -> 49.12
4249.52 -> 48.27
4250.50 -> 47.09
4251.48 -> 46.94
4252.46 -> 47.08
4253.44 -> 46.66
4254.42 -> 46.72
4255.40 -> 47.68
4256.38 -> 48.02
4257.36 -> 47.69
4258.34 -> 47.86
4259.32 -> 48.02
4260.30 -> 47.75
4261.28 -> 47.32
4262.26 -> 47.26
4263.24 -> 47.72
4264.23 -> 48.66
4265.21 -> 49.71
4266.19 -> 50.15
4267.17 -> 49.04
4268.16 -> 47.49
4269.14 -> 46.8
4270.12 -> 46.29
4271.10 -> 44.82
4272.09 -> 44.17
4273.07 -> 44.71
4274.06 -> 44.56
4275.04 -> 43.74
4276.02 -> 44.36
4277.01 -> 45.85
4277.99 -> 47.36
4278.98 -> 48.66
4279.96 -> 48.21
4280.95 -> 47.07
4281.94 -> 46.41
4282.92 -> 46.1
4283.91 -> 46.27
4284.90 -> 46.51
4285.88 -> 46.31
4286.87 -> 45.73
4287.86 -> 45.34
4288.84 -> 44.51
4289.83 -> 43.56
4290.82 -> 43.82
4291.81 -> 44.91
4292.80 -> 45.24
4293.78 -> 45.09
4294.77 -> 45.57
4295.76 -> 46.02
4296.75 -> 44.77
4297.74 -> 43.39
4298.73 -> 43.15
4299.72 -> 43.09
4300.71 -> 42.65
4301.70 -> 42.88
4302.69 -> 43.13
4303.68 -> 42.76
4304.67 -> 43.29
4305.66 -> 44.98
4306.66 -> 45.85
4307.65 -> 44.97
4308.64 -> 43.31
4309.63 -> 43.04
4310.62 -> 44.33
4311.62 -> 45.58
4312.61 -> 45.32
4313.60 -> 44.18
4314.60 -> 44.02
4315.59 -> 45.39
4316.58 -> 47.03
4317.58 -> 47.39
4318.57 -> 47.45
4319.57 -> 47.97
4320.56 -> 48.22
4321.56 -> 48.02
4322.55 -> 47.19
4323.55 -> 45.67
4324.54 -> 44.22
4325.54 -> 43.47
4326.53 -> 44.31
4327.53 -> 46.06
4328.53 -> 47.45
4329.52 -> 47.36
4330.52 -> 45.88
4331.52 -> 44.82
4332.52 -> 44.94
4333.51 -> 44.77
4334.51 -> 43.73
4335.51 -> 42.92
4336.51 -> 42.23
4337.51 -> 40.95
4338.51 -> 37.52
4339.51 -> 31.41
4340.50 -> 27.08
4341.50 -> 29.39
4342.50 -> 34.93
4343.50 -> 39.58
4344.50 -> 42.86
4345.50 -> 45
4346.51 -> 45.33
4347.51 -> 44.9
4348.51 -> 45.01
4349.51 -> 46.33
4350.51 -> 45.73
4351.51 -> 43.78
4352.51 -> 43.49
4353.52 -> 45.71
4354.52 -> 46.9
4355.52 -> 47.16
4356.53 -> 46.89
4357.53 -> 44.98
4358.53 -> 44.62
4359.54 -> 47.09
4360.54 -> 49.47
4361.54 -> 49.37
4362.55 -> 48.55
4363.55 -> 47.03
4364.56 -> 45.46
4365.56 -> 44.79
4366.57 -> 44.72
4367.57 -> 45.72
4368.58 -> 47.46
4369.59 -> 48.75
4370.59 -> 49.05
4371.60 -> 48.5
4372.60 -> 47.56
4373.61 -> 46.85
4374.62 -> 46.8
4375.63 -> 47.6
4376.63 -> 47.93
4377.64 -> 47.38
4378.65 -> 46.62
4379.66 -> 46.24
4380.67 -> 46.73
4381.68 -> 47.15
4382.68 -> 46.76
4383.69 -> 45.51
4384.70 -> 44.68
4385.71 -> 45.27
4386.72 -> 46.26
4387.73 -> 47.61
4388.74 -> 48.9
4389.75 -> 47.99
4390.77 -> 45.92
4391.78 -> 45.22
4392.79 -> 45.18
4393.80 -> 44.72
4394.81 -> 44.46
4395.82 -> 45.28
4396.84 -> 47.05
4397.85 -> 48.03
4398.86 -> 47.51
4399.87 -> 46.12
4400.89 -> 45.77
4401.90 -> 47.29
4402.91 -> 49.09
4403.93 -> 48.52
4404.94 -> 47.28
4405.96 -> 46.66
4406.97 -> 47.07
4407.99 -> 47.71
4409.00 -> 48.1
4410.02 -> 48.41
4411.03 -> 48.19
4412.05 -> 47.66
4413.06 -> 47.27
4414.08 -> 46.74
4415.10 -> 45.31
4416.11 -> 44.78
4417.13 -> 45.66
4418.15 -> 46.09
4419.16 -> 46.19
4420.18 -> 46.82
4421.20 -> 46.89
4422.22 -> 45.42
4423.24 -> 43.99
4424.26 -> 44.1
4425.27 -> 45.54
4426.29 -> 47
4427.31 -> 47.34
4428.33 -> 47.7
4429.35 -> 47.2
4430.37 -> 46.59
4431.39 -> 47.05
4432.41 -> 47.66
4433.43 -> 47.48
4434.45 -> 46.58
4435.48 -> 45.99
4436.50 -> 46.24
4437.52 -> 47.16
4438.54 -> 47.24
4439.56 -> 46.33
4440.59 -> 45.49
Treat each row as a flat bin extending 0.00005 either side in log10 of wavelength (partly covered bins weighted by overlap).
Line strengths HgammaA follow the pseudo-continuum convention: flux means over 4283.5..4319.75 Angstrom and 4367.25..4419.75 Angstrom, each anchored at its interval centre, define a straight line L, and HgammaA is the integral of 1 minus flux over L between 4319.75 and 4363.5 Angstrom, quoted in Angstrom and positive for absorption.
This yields 1.7 Angstrom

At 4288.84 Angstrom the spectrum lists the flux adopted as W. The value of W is 44.51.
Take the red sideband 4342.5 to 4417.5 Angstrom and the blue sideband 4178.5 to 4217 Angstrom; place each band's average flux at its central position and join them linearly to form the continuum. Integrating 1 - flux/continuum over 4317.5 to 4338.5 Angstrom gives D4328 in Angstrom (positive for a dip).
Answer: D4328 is 0.6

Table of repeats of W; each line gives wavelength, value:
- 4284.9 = 46.51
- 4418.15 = 46.09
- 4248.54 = 49.12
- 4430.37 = 46.59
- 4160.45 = 48.53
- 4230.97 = 46.37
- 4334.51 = 43.73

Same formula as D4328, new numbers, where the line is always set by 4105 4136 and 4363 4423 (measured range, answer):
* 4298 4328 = 1.4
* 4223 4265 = 0.3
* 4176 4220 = 0.4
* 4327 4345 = 2.4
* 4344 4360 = 0.5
